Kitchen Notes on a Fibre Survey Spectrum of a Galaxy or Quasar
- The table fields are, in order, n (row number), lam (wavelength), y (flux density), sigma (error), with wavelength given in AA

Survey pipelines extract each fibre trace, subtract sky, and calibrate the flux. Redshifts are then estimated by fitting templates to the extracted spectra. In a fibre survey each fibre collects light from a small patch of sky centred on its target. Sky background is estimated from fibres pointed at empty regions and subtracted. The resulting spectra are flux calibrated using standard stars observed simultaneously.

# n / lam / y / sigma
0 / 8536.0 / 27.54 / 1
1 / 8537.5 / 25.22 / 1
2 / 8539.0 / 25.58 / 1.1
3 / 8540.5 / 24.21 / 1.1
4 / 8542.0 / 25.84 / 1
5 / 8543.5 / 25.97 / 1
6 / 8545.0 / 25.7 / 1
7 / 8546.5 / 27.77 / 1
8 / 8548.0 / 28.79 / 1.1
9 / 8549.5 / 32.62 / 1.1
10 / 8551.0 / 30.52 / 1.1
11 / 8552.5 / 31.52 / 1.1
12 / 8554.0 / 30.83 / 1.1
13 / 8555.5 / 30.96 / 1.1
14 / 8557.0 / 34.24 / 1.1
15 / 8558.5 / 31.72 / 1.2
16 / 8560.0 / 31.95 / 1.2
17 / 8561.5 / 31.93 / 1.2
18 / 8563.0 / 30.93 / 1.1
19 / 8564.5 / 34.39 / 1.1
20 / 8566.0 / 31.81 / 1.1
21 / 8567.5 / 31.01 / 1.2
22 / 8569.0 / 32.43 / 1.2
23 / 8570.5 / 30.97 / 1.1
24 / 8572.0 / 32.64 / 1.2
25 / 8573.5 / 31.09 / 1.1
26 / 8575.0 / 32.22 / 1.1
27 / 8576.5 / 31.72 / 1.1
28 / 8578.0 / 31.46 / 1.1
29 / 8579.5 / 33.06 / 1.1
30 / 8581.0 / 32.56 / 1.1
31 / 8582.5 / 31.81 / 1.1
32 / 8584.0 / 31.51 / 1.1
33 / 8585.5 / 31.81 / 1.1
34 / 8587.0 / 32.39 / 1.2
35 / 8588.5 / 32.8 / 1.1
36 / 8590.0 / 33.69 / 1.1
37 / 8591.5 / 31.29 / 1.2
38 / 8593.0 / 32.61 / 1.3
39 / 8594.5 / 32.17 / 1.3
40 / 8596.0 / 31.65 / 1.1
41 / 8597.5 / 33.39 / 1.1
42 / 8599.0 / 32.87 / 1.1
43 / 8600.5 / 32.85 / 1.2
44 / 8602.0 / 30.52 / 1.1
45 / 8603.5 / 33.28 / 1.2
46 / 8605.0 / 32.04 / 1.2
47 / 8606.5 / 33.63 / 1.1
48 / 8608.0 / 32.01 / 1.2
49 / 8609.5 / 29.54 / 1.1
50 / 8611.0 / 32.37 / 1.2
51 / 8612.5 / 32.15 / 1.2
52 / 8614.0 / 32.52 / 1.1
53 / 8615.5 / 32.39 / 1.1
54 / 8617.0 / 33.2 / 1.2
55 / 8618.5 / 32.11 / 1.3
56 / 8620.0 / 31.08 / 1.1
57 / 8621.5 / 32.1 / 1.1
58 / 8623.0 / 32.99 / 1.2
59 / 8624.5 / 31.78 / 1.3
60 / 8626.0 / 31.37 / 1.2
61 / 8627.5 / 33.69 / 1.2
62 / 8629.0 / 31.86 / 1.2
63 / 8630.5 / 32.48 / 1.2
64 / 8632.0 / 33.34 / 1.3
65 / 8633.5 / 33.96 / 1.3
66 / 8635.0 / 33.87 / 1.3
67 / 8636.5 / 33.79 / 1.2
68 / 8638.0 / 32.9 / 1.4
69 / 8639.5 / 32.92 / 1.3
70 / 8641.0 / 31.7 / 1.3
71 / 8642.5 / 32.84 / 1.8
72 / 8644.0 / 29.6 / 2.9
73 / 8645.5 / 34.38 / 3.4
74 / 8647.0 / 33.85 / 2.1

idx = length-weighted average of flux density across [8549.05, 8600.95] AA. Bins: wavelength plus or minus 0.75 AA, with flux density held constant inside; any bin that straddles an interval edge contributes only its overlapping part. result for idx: 32.1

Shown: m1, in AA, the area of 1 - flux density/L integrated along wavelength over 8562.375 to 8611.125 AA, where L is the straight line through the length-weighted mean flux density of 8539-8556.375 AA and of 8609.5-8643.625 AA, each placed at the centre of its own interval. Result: -2.6 AA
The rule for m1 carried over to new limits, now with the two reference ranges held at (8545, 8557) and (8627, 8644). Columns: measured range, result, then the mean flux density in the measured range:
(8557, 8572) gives -0.6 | 32.1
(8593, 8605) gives -0.2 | 32.4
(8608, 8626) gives 0.2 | 32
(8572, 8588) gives -0.4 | 32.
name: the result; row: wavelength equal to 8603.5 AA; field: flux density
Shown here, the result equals 33.28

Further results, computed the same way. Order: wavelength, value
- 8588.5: 32.8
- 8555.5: 30.96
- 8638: 32.9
